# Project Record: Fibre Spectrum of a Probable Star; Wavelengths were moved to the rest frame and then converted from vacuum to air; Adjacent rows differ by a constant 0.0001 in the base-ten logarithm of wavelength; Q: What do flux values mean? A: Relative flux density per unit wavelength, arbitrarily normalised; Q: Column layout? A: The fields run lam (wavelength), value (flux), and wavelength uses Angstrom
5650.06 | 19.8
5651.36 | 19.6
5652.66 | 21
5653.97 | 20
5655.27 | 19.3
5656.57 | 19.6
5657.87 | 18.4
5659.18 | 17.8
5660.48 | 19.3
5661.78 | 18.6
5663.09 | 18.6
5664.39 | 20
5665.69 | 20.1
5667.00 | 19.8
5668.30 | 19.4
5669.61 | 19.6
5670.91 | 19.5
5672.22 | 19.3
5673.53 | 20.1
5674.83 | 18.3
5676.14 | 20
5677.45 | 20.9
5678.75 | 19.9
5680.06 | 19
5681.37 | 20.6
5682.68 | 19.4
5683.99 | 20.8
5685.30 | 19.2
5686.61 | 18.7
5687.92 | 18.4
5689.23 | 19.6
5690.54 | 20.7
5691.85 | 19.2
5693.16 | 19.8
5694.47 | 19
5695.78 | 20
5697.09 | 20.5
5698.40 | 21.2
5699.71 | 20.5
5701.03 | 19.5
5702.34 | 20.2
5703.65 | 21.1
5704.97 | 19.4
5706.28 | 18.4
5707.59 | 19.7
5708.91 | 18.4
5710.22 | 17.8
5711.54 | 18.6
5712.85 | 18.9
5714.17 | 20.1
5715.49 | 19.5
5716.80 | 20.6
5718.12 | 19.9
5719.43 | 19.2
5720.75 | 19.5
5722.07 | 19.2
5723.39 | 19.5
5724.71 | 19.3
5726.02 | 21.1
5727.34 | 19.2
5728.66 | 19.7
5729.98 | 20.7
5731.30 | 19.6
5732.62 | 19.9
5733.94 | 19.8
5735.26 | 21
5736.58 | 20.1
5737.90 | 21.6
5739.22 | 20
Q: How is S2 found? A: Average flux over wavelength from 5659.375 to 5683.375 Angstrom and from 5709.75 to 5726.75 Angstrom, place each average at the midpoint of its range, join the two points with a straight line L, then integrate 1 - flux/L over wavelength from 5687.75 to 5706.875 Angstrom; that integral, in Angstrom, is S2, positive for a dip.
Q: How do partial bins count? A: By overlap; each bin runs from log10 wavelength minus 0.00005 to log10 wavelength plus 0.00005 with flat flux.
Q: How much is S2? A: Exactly -0.3 Angstrom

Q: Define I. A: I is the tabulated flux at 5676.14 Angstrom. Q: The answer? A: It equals 20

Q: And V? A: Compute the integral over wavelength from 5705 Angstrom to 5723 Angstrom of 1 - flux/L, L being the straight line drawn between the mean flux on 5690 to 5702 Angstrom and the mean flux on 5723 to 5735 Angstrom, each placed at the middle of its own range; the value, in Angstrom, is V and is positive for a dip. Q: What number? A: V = 0.68 Angstrom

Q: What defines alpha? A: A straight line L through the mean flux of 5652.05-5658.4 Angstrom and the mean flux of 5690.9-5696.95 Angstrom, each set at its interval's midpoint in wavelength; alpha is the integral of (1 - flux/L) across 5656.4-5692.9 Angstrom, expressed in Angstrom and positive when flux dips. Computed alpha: 0.38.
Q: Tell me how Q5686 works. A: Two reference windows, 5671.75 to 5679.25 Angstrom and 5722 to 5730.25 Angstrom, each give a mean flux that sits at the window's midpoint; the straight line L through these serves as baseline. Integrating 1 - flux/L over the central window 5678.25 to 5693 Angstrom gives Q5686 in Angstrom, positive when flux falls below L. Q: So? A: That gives 0.1 Angstrom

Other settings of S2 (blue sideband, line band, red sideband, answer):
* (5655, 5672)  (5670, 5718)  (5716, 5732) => -0.30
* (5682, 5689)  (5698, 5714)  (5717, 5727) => 0.05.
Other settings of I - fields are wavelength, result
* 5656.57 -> 19.6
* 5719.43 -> 19.2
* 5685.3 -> 19.2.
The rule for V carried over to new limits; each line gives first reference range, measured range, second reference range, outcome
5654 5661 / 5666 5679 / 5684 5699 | -0.3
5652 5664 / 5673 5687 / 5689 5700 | 0.0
